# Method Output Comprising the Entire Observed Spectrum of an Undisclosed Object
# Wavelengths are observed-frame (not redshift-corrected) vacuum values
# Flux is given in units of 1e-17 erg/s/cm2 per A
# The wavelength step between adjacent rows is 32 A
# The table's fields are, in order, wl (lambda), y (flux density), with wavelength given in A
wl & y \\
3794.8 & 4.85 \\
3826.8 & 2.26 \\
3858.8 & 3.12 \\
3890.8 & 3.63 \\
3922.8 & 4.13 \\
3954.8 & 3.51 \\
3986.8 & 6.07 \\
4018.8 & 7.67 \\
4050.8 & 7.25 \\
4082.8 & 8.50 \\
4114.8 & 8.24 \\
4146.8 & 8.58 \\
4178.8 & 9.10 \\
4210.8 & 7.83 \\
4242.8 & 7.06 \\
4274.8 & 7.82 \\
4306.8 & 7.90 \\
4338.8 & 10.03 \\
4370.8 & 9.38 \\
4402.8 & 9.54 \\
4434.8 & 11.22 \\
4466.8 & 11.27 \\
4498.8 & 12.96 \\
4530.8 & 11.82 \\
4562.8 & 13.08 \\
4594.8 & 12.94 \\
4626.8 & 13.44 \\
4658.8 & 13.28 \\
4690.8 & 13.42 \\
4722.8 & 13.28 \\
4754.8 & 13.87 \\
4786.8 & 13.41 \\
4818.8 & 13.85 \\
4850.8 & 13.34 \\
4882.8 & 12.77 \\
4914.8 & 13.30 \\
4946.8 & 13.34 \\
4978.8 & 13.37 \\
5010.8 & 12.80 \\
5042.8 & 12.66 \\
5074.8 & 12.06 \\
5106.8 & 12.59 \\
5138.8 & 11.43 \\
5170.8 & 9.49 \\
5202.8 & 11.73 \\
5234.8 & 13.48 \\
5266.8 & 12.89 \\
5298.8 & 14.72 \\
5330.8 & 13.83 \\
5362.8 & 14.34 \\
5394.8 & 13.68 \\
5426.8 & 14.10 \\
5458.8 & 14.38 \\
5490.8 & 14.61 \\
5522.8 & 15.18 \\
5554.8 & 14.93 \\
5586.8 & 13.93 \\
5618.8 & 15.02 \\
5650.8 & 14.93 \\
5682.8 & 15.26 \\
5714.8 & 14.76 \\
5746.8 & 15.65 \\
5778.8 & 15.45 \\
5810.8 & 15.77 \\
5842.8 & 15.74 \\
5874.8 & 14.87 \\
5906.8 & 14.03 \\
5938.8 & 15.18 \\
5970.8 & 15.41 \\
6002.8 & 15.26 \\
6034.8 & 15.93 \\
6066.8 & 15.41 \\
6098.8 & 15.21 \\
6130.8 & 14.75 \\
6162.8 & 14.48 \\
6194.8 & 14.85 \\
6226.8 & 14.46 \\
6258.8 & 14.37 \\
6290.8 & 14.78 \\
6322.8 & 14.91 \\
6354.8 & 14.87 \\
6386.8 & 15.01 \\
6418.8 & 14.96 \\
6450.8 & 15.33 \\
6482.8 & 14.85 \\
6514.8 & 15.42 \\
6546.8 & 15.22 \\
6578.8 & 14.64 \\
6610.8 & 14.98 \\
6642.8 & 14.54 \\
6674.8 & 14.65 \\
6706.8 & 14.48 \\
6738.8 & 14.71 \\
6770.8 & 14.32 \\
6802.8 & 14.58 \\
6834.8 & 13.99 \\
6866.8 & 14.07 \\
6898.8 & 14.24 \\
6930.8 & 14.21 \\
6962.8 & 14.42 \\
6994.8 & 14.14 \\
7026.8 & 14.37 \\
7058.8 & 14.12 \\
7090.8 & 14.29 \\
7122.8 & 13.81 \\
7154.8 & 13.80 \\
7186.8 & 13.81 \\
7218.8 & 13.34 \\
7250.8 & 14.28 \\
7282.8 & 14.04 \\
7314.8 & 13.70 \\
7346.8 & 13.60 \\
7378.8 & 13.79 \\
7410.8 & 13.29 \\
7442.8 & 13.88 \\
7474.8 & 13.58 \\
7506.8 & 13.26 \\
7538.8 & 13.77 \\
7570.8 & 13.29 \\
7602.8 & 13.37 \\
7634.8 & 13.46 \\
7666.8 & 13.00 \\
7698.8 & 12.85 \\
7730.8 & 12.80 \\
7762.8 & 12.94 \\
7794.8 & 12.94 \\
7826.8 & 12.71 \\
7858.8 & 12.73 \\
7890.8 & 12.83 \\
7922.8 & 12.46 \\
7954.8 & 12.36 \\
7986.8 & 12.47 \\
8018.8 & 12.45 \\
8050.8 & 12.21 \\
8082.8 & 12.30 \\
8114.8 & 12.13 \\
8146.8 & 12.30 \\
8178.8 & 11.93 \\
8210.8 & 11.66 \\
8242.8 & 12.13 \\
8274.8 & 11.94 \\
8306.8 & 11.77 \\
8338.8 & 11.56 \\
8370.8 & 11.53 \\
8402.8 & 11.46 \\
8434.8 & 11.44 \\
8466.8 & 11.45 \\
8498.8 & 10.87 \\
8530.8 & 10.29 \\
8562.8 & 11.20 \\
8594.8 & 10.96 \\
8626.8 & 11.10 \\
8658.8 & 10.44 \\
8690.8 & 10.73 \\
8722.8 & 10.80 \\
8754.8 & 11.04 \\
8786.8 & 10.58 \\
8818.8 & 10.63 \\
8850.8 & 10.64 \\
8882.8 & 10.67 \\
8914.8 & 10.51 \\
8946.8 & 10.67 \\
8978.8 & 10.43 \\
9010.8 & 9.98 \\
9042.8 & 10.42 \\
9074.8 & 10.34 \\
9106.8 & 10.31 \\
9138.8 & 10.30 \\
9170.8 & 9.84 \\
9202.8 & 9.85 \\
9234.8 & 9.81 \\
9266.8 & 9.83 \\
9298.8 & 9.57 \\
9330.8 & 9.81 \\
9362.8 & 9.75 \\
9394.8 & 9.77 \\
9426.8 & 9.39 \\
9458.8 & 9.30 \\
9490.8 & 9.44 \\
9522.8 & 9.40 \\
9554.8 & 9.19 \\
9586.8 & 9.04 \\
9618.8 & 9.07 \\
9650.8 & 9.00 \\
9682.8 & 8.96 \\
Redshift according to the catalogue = 0.00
